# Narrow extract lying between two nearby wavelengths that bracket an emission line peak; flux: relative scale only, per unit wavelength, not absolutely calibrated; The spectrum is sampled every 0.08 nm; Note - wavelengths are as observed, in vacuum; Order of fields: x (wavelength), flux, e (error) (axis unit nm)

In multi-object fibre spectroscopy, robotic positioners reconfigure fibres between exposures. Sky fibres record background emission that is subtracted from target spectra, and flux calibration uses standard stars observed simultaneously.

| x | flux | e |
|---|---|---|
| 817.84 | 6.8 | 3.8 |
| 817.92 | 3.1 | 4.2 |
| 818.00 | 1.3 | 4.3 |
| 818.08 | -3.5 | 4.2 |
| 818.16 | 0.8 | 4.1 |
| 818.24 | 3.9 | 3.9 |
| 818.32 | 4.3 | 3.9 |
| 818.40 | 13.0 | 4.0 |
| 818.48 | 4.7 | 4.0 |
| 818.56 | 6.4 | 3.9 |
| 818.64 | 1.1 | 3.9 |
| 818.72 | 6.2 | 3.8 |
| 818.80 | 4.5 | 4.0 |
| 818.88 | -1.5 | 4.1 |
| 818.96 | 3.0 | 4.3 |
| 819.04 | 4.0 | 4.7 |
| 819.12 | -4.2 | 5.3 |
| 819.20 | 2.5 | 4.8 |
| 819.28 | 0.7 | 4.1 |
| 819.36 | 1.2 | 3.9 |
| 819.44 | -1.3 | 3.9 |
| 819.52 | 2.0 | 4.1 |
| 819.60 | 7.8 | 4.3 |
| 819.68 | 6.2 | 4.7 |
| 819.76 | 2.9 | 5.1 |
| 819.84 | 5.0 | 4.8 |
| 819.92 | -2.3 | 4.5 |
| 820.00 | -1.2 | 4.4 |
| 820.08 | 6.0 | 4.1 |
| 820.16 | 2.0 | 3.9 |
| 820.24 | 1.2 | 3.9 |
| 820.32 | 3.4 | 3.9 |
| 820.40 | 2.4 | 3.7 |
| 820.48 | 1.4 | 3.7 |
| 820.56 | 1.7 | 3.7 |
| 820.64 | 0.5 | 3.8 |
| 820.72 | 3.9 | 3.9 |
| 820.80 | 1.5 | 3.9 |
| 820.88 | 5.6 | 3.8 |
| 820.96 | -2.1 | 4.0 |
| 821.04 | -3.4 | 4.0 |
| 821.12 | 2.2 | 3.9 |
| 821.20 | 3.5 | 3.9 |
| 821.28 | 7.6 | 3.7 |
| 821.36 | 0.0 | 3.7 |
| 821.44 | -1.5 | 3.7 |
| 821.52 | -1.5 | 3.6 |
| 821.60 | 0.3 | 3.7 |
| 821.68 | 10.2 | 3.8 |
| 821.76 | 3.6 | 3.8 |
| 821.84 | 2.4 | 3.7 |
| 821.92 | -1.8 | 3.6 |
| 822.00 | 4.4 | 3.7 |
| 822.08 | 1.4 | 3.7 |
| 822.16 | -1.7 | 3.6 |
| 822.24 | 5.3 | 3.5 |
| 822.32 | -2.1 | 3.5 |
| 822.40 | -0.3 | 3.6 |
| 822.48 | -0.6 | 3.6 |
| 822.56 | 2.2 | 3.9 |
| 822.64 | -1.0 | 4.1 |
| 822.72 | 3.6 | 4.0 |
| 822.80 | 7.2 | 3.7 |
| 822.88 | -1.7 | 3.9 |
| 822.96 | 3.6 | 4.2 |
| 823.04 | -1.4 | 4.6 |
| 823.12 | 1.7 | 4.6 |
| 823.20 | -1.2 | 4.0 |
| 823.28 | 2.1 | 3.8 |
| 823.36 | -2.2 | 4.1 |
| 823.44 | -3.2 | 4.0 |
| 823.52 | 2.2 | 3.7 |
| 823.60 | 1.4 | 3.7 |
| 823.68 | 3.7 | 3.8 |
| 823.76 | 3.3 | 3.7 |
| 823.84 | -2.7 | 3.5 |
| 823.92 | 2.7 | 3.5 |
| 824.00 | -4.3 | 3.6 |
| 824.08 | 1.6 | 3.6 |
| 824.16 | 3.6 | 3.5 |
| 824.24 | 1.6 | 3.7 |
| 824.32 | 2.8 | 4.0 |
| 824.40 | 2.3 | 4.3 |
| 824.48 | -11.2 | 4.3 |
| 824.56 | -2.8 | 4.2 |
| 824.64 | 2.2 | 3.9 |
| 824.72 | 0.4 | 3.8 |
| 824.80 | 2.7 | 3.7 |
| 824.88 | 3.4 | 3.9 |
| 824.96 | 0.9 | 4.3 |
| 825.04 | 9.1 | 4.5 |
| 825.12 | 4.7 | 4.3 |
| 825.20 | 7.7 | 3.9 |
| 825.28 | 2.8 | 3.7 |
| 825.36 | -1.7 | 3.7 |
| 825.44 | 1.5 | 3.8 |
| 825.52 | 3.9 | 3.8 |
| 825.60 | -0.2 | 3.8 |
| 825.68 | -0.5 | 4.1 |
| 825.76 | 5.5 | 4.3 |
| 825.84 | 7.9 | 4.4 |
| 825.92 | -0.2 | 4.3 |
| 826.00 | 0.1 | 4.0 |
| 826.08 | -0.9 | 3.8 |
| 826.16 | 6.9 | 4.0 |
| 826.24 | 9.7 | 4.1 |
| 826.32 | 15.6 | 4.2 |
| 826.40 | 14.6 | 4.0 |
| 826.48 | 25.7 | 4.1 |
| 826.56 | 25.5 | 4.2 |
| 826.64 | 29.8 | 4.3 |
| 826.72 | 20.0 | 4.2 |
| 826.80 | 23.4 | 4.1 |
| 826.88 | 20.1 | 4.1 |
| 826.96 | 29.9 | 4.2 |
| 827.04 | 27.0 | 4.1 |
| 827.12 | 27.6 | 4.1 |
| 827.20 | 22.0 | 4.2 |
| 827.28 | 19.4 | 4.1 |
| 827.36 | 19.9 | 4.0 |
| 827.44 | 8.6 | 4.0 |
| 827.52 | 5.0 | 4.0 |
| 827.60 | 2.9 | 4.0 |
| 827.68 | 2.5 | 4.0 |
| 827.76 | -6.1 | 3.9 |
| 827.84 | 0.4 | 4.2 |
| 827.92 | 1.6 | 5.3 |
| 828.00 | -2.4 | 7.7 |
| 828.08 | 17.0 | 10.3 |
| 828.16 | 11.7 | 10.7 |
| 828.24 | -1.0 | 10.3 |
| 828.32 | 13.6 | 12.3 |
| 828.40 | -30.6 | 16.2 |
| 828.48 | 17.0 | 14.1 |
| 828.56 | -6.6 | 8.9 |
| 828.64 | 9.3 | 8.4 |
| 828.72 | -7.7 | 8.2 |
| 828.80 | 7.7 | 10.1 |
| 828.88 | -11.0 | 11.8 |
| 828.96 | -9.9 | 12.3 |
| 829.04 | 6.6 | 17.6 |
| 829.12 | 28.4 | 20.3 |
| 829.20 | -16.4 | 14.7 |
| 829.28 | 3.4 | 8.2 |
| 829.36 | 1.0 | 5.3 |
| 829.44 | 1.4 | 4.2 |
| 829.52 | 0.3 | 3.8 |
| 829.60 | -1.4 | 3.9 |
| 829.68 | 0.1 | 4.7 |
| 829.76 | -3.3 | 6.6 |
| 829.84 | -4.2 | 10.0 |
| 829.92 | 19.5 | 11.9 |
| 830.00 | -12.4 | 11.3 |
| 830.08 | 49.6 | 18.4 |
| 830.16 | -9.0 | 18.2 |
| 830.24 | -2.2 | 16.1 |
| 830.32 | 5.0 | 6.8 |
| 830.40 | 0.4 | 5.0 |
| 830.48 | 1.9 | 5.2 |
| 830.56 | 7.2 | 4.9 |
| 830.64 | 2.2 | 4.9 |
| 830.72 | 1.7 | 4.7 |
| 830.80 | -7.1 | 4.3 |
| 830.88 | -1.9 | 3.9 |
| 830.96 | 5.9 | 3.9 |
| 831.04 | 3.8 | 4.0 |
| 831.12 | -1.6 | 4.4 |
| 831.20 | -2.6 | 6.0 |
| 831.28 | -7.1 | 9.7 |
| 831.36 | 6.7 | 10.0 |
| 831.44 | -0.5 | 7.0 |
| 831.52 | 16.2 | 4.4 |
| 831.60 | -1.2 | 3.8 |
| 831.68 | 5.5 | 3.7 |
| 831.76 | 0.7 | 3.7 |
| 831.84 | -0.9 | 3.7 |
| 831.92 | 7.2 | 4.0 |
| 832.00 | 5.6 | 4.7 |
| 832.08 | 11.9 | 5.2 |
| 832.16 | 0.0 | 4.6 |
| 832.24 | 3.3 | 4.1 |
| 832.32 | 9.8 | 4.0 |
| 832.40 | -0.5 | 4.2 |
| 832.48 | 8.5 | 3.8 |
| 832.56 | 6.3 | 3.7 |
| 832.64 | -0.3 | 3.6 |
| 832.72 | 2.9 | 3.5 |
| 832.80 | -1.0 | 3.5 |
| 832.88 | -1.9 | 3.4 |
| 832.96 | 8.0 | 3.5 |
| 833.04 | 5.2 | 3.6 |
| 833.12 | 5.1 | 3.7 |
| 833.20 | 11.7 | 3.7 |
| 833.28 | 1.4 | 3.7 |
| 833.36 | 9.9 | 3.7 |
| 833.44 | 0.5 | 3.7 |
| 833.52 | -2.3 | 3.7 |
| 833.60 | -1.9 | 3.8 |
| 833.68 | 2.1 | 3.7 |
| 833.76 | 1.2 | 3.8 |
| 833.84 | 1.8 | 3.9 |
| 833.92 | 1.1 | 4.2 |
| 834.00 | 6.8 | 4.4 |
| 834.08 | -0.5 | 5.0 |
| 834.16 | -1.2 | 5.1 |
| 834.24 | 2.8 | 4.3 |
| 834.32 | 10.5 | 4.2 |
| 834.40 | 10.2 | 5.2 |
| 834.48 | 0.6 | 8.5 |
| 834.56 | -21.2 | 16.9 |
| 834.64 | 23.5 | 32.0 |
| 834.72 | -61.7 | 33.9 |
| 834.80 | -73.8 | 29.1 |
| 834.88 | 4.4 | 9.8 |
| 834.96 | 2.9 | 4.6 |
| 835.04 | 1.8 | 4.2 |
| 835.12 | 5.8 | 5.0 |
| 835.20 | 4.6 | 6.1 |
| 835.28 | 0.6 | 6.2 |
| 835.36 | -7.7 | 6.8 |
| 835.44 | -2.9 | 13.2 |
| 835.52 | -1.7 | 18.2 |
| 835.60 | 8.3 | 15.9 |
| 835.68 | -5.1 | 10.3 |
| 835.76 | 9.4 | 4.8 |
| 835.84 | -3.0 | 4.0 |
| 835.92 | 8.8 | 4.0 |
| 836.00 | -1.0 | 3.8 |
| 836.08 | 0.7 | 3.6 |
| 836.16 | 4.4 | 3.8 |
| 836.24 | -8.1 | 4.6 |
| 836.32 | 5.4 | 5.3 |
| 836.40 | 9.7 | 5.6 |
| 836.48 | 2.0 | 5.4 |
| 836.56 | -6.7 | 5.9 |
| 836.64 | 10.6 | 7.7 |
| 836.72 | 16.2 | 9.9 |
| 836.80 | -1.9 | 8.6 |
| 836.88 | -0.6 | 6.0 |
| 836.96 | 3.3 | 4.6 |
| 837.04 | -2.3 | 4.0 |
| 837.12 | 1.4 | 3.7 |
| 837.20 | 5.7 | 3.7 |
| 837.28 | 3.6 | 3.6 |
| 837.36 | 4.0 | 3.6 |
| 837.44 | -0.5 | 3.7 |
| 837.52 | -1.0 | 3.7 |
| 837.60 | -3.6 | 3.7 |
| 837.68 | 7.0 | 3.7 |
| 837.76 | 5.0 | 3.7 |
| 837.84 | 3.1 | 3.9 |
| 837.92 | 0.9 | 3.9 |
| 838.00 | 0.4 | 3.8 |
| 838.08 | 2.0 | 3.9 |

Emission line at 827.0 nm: [O II] 3727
